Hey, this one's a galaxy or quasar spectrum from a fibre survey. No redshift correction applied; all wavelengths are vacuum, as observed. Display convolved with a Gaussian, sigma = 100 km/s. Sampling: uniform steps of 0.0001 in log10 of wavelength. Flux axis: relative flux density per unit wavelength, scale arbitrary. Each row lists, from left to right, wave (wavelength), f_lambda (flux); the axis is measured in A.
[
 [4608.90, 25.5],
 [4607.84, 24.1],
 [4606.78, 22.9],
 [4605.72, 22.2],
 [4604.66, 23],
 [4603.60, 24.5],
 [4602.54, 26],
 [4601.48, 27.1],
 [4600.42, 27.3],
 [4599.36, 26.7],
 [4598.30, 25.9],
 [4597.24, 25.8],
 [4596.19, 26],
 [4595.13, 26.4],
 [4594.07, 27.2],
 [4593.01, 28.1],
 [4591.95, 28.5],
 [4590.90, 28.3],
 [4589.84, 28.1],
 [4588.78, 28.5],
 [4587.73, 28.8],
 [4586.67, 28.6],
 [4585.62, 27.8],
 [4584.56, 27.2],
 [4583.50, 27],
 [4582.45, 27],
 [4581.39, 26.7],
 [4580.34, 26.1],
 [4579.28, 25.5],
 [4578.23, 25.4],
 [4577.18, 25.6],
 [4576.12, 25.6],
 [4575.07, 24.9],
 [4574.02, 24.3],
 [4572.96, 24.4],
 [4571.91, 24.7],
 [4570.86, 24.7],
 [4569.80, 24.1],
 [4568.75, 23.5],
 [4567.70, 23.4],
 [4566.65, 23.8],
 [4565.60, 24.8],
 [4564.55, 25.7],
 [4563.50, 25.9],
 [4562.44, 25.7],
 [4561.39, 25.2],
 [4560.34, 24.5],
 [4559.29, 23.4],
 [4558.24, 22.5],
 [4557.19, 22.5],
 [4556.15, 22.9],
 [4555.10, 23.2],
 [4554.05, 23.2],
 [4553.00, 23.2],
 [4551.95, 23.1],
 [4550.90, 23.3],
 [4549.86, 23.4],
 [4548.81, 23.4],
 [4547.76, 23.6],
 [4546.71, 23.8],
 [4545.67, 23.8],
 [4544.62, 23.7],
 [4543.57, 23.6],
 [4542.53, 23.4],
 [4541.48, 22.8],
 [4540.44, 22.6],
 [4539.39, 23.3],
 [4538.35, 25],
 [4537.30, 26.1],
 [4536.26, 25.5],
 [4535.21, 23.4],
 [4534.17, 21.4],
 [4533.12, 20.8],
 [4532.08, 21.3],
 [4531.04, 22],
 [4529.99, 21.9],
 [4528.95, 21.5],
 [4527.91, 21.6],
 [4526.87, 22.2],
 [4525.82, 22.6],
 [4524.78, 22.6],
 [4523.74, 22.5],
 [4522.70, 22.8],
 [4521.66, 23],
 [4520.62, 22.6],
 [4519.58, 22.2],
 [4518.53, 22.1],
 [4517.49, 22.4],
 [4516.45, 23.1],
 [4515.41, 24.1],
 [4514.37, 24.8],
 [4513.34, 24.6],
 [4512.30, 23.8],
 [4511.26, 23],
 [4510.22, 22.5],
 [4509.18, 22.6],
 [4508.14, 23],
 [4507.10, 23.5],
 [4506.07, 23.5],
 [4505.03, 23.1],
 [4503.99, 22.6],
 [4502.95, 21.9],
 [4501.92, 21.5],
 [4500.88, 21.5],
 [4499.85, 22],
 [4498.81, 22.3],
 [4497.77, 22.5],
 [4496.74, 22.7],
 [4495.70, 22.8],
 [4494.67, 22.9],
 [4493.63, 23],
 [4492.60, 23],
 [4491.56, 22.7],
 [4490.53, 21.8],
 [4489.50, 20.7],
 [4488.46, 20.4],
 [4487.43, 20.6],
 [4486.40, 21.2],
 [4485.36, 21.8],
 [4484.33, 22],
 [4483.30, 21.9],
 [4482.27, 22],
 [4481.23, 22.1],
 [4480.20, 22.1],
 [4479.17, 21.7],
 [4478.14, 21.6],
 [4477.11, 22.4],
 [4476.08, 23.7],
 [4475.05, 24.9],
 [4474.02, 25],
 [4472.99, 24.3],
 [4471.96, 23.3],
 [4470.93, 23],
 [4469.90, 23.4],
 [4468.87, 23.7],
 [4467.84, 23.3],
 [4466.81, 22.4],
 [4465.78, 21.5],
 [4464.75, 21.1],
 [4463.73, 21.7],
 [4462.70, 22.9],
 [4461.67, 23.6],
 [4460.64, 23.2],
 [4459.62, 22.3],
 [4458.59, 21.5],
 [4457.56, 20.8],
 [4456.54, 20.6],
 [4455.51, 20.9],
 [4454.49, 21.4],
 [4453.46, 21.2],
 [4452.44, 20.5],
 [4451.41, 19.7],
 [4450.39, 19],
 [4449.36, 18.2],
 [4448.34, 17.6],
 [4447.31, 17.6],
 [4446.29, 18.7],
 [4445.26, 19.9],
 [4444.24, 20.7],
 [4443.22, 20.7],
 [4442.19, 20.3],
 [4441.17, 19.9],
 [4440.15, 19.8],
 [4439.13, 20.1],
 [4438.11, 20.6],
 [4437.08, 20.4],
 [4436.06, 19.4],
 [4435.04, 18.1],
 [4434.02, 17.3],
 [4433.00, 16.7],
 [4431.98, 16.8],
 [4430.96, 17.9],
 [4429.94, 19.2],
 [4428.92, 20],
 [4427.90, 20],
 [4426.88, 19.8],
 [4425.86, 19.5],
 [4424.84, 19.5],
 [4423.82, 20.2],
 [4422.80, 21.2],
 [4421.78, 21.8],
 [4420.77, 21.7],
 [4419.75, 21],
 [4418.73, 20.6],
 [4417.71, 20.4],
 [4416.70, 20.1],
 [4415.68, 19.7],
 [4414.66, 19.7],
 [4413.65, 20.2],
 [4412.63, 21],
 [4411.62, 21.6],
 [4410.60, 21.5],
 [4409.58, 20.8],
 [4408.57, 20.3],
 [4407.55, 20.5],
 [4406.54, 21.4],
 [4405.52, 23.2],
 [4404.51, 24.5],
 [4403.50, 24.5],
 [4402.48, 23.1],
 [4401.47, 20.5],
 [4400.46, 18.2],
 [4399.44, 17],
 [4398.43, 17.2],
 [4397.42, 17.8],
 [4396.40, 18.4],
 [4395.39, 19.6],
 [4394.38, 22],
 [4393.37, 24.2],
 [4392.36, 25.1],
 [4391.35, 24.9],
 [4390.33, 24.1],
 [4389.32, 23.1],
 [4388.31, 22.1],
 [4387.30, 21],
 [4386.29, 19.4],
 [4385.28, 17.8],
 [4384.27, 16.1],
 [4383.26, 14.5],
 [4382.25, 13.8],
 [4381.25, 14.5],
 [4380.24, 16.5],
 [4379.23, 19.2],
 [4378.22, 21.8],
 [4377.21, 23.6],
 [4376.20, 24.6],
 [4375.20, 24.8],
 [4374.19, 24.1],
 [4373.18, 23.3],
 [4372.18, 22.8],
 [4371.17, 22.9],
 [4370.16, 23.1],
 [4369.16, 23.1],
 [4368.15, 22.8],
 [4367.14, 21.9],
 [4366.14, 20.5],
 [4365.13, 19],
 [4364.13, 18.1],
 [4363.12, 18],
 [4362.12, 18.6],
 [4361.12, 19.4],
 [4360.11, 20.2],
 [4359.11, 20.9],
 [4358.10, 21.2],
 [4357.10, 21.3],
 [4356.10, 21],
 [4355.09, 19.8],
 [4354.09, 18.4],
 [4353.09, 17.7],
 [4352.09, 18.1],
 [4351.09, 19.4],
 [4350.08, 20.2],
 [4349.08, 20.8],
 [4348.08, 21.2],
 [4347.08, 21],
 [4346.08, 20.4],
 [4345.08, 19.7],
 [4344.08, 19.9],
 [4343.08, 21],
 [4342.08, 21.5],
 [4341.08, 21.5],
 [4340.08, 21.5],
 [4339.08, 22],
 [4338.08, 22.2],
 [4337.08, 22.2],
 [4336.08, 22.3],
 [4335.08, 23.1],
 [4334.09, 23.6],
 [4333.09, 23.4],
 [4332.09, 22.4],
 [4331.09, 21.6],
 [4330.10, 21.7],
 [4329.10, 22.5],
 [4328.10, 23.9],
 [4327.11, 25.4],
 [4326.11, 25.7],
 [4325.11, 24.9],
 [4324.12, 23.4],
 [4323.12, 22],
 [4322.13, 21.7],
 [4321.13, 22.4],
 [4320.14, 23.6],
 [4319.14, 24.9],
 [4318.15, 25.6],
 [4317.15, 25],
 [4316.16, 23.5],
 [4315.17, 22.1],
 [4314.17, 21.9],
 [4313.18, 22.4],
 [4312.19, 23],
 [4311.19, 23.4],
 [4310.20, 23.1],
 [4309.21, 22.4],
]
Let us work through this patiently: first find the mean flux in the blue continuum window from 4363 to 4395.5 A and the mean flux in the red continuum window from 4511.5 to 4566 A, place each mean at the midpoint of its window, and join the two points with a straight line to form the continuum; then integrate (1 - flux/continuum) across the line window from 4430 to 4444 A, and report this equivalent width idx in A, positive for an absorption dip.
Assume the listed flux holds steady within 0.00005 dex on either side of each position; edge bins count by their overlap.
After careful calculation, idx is 1.8 A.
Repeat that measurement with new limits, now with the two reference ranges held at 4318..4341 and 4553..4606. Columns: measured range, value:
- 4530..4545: 1.2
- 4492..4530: 3.3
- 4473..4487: 1.2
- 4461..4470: 0.7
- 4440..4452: 2.4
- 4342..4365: 3.4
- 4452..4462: 1.1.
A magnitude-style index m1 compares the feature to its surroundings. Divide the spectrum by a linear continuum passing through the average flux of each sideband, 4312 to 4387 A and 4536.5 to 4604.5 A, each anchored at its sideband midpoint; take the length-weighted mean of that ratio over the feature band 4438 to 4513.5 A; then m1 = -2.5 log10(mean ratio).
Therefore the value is 0.08 mag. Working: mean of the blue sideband 21.3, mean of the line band 21.8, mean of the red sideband 25.2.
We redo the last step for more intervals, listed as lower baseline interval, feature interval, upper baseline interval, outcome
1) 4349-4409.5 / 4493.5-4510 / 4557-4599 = 0.06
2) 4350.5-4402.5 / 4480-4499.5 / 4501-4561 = 0.01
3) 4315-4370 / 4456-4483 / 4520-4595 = 0.03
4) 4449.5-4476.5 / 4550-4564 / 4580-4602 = 0.10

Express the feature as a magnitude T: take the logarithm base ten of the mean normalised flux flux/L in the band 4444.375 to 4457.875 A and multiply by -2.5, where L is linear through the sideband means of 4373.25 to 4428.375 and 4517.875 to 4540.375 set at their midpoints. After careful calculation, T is 0.09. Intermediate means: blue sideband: 20.6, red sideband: 22.7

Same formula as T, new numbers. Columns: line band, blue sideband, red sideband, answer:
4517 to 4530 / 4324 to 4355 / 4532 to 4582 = 0.064 mag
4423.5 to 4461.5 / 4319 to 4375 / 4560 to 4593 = 0.184 mag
